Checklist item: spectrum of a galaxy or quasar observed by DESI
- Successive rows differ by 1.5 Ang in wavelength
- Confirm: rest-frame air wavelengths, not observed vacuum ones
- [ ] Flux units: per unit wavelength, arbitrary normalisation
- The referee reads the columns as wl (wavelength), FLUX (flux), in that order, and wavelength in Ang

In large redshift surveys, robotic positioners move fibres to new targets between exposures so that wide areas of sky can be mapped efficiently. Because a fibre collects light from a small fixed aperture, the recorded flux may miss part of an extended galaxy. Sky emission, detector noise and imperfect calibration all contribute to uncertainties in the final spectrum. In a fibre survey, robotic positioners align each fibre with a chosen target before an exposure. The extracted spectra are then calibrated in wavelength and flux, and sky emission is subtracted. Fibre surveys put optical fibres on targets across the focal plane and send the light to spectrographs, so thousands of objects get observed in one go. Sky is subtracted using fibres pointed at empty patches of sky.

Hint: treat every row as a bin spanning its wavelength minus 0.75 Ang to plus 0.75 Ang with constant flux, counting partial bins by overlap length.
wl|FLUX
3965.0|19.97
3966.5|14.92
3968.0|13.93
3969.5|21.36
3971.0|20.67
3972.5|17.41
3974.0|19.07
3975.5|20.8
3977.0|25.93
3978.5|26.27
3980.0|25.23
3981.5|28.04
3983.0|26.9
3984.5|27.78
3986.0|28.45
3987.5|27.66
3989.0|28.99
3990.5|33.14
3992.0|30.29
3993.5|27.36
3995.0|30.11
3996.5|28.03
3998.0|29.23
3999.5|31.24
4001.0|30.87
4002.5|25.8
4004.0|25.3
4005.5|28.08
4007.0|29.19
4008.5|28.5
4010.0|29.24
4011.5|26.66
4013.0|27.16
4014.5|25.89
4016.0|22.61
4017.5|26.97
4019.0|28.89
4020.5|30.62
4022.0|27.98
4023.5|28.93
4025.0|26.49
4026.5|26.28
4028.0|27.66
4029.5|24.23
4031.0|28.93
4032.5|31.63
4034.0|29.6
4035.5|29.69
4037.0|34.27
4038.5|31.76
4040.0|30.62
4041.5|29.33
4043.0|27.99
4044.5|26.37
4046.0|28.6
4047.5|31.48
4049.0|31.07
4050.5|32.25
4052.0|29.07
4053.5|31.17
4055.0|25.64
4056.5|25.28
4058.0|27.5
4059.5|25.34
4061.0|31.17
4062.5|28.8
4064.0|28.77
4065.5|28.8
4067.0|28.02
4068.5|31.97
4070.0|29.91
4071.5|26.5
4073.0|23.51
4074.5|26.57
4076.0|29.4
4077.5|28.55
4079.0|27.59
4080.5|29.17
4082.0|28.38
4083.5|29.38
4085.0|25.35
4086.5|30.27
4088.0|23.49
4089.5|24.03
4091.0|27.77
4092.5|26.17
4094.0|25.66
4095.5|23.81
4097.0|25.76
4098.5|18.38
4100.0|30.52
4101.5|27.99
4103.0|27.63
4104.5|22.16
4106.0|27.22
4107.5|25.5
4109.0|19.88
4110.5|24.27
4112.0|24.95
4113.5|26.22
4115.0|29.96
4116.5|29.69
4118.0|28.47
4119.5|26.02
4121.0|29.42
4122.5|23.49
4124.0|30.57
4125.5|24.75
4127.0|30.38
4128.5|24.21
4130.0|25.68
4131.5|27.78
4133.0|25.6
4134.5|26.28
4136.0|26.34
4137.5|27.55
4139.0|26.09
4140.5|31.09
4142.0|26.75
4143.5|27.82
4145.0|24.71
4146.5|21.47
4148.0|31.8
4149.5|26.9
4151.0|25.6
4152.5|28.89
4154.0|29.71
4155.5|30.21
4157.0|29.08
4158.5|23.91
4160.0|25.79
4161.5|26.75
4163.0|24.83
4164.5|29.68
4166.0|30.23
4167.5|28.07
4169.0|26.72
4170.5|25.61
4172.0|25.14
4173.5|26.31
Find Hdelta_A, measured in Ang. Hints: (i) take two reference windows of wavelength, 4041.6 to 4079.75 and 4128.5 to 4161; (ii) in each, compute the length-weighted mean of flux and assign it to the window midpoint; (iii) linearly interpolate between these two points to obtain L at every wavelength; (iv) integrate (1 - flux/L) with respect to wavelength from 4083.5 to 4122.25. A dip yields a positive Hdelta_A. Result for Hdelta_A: 2.4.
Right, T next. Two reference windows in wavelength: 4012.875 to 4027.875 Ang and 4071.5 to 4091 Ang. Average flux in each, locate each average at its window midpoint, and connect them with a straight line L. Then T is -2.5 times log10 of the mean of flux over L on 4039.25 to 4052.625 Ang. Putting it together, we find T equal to -0.094 mag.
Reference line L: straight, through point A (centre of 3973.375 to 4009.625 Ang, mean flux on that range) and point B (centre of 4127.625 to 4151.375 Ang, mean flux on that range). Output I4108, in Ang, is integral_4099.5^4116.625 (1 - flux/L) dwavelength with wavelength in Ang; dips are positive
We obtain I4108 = 0.45 Ang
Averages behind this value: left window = 27.6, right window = 26.6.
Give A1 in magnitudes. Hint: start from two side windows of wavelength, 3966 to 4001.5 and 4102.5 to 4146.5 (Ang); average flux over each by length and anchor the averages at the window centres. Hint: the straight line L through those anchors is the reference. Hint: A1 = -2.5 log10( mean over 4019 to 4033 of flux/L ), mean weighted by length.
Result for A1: -0.09 mag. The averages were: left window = 25.6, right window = 26.5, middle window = 28.1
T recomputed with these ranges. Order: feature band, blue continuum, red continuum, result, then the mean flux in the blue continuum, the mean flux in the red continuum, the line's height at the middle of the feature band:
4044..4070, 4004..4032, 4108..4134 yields -0.07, 27.4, 26.5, 27.1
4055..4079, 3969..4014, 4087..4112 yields -0.09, 26.9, 25.1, 25.6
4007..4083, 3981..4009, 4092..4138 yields -0.03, 28.7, 26.2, 27.7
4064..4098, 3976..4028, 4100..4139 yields -0.01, 27.9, 26.6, 27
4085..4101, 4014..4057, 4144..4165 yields 0.09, 28.7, 27.1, 27.9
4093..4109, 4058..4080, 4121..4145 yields 0.10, 28.2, 27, 27.6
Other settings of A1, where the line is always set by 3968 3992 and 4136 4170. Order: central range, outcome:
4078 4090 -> -0.03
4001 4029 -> -0.08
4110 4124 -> -0.01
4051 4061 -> -0.07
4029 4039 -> -0.17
